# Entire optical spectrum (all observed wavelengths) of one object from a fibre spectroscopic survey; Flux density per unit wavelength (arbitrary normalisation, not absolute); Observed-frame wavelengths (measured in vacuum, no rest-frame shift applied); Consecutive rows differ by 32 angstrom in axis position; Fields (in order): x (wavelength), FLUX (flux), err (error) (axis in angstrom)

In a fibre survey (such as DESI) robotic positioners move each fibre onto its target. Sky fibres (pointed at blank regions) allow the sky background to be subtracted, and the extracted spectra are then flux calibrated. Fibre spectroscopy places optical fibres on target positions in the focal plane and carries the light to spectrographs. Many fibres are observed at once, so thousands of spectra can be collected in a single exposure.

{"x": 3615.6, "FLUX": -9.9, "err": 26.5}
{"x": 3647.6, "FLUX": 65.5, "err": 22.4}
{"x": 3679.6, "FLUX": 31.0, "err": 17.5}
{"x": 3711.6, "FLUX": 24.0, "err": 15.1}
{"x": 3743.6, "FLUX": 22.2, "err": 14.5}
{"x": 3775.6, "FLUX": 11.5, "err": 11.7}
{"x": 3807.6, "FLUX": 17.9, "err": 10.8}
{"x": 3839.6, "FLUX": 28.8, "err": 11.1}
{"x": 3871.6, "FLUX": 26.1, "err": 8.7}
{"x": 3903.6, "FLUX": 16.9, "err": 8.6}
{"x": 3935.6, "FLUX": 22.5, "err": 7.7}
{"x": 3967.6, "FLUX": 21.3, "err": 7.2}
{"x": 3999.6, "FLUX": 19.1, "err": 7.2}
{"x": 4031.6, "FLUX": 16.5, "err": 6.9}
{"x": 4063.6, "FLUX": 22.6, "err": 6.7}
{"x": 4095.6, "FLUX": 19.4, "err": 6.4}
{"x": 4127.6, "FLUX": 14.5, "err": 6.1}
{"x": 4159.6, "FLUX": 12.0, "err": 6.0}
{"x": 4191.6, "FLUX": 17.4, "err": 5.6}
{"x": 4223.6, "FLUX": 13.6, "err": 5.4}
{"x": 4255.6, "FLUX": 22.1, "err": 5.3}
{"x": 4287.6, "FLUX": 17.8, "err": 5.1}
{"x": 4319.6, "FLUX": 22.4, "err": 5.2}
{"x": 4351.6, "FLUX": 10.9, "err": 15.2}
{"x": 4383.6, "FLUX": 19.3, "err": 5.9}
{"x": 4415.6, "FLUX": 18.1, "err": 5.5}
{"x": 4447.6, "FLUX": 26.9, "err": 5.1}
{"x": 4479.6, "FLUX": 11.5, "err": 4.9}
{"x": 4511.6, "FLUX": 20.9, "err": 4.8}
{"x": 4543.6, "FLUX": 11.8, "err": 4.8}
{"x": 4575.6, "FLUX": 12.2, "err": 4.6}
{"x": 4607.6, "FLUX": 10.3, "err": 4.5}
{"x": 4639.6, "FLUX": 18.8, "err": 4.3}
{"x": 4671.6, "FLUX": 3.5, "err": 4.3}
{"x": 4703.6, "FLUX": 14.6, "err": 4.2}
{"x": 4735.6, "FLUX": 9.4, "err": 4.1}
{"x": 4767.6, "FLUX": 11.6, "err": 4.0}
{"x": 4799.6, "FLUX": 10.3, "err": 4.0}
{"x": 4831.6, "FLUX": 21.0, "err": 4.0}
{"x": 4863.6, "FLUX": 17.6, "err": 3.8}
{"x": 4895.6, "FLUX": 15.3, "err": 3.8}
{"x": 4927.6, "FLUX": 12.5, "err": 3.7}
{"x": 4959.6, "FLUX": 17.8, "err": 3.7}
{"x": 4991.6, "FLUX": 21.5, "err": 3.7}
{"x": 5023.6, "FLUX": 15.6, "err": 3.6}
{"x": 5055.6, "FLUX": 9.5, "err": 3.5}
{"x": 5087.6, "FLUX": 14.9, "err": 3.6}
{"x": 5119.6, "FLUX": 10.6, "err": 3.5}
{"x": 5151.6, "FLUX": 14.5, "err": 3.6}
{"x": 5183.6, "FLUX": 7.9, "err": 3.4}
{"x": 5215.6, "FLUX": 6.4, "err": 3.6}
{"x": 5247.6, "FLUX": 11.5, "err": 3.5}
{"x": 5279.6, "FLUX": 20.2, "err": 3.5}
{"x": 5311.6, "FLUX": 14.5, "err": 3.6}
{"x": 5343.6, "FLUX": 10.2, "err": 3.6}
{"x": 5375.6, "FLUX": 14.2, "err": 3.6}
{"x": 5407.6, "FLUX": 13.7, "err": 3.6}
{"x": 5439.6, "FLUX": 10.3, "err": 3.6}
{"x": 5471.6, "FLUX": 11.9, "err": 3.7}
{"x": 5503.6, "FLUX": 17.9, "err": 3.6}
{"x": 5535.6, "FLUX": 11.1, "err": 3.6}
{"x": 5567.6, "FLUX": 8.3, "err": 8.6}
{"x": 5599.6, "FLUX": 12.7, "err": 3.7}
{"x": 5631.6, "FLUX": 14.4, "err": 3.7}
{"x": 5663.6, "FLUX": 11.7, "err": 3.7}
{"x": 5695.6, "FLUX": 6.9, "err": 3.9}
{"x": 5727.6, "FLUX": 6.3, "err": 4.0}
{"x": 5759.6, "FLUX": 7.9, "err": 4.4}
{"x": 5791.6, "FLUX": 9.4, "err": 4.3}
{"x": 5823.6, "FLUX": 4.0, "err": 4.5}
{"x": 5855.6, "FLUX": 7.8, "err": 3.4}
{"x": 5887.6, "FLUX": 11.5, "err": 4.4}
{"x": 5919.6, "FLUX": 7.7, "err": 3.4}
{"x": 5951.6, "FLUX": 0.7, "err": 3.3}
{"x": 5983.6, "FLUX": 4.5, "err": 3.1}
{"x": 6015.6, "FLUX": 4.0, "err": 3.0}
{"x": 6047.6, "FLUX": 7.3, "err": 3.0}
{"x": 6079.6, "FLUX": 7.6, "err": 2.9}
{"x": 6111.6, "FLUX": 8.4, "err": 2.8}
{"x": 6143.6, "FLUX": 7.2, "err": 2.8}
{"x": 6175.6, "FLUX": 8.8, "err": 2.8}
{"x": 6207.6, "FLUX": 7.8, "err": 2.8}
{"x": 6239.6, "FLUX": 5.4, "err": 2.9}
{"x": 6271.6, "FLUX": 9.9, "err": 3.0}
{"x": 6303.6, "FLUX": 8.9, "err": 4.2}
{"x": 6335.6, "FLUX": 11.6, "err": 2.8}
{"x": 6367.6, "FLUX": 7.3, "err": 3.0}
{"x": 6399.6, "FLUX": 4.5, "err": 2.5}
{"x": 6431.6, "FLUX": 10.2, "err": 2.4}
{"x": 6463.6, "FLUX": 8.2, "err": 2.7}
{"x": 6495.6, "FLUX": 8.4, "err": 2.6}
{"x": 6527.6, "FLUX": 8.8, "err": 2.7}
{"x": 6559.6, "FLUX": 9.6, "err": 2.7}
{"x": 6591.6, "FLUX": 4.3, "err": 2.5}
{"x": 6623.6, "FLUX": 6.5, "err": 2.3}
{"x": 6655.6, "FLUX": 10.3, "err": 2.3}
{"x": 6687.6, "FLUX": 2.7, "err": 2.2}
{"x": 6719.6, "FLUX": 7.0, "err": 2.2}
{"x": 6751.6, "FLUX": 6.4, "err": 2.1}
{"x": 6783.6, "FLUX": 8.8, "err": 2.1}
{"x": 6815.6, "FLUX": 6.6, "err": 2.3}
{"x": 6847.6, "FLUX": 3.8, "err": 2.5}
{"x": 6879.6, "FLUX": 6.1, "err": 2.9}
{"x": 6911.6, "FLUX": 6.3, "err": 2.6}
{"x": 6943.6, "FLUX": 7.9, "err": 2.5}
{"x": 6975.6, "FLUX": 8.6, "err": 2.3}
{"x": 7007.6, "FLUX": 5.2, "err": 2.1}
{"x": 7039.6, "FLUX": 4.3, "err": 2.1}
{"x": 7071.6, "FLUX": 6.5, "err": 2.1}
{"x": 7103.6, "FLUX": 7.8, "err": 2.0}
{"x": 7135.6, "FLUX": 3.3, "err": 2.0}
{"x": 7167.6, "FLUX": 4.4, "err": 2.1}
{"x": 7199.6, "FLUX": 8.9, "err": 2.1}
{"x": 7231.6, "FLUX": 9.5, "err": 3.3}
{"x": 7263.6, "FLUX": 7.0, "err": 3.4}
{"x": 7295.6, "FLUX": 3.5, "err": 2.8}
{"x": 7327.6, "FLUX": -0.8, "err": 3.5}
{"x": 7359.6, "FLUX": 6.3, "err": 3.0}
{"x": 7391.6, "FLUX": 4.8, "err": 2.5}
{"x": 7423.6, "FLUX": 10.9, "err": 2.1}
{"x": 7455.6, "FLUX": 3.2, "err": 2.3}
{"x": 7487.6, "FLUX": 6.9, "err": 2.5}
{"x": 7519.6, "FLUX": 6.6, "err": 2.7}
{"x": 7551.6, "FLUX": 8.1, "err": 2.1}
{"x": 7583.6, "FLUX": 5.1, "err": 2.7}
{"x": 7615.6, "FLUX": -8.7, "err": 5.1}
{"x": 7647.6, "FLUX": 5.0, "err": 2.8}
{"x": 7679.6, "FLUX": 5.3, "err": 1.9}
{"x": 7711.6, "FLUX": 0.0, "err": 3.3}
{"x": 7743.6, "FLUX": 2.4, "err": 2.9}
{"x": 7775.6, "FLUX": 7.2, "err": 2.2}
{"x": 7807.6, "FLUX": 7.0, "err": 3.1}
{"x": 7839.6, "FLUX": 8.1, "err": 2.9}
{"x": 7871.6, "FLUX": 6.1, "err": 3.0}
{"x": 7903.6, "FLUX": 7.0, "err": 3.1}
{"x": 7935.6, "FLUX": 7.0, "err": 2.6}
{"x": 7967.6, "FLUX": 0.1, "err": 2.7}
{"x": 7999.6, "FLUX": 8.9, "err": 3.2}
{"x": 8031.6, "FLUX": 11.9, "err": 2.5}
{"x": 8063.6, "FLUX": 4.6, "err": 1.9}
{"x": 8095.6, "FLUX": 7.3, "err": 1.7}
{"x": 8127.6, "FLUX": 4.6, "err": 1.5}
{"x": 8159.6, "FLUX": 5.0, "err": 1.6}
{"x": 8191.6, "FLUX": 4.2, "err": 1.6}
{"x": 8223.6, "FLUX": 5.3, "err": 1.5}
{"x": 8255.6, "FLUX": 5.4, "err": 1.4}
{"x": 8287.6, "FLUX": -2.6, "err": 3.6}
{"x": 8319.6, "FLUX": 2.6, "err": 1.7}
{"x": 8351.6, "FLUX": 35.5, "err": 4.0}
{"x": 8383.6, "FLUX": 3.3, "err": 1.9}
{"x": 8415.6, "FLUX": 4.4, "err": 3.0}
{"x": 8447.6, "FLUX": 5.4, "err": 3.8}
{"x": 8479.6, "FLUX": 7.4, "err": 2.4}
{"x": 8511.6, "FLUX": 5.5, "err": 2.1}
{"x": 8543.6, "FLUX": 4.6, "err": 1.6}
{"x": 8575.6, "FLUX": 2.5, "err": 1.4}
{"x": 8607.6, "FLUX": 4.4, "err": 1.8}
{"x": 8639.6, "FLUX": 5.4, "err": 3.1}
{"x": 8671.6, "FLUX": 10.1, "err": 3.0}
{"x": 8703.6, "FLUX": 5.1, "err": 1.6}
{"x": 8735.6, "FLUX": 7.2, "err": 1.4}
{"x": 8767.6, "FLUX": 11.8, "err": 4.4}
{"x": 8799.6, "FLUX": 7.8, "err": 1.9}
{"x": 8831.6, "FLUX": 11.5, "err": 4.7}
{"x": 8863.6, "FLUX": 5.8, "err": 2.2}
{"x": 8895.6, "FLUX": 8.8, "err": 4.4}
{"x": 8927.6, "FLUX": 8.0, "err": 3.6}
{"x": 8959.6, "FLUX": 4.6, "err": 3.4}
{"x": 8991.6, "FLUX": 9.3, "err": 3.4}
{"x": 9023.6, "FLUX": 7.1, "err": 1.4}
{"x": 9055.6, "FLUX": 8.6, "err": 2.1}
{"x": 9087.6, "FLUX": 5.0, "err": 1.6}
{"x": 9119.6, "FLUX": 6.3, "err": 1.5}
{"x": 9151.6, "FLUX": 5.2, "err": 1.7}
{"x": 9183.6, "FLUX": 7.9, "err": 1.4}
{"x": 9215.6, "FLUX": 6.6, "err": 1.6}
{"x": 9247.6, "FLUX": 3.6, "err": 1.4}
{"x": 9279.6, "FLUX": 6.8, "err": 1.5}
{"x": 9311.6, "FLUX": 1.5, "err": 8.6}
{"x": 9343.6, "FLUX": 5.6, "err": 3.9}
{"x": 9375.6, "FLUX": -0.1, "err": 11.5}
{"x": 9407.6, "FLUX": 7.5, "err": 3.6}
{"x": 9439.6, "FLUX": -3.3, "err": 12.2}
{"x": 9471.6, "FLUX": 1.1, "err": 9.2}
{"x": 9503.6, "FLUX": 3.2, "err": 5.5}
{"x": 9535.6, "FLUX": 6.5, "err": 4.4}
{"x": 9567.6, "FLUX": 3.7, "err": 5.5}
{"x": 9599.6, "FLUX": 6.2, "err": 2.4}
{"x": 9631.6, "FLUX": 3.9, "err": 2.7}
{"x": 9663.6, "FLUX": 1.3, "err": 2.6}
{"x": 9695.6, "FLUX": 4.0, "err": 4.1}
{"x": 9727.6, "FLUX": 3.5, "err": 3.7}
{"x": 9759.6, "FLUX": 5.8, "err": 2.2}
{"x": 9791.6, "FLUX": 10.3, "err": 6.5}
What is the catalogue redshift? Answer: 1.241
